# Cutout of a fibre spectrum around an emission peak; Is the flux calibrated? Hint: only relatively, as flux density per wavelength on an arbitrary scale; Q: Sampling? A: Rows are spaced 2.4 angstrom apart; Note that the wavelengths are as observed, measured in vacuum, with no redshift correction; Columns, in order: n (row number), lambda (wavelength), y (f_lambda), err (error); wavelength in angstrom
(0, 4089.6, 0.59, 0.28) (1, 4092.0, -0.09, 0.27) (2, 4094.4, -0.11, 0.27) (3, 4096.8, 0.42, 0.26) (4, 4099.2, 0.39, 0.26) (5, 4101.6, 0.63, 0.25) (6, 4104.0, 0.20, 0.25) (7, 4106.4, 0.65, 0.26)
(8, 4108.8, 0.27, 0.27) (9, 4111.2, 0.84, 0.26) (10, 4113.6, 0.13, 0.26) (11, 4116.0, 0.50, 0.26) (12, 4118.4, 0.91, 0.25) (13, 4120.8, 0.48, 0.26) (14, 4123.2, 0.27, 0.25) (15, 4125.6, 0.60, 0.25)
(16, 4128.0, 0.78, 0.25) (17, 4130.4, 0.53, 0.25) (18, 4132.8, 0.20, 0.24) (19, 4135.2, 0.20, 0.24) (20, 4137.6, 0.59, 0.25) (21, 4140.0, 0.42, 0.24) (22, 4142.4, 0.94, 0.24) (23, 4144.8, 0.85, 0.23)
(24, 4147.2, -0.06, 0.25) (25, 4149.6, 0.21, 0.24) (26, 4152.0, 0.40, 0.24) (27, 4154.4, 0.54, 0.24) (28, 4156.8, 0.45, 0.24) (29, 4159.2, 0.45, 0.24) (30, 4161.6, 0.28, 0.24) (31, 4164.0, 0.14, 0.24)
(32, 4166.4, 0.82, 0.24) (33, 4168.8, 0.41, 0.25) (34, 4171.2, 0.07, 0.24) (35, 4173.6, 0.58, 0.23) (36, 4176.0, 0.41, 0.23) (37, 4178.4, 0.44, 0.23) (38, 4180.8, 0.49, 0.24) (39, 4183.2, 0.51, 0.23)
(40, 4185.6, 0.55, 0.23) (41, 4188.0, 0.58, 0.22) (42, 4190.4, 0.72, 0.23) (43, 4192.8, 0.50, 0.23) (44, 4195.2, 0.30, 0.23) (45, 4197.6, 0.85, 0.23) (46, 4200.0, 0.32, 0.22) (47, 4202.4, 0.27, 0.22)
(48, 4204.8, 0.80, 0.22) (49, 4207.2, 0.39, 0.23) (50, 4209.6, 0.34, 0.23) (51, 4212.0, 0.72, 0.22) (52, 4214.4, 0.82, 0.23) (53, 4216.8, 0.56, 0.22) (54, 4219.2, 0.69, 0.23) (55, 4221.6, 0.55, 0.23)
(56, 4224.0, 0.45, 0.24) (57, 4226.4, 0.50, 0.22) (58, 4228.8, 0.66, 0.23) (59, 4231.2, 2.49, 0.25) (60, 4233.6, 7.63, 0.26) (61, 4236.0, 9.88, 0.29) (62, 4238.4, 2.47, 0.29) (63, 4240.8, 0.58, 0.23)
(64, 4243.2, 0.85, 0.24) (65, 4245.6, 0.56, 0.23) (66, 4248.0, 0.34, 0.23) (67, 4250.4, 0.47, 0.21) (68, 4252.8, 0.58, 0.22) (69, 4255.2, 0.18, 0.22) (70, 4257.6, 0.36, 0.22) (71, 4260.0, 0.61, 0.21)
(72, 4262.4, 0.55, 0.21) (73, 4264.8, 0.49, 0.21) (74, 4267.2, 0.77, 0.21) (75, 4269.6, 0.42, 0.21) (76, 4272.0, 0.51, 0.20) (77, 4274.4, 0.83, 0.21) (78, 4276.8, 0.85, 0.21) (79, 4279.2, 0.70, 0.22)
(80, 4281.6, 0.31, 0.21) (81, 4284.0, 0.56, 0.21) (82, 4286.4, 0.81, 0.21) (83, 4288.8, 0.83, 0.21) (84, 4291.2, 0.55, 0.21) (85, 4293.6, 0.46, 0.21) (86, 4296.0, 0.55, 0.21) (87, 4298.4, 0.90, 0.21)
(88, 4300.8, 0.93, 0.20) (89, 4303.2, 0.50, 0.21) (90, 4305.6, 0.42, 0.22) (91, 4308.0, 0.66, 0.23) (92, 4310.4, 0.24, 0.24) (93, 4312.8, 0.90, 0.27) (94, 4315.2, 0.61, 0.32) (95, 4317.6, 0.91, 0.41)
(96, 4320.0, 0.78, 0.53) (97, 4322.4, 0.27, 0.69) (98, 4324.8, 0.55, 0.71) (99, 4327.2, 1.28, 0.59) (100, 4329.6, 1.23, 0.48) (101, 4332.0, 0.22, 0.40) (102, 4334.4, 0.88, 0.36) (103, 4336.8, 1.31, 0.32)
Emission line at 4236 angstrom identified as [O II] 3727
